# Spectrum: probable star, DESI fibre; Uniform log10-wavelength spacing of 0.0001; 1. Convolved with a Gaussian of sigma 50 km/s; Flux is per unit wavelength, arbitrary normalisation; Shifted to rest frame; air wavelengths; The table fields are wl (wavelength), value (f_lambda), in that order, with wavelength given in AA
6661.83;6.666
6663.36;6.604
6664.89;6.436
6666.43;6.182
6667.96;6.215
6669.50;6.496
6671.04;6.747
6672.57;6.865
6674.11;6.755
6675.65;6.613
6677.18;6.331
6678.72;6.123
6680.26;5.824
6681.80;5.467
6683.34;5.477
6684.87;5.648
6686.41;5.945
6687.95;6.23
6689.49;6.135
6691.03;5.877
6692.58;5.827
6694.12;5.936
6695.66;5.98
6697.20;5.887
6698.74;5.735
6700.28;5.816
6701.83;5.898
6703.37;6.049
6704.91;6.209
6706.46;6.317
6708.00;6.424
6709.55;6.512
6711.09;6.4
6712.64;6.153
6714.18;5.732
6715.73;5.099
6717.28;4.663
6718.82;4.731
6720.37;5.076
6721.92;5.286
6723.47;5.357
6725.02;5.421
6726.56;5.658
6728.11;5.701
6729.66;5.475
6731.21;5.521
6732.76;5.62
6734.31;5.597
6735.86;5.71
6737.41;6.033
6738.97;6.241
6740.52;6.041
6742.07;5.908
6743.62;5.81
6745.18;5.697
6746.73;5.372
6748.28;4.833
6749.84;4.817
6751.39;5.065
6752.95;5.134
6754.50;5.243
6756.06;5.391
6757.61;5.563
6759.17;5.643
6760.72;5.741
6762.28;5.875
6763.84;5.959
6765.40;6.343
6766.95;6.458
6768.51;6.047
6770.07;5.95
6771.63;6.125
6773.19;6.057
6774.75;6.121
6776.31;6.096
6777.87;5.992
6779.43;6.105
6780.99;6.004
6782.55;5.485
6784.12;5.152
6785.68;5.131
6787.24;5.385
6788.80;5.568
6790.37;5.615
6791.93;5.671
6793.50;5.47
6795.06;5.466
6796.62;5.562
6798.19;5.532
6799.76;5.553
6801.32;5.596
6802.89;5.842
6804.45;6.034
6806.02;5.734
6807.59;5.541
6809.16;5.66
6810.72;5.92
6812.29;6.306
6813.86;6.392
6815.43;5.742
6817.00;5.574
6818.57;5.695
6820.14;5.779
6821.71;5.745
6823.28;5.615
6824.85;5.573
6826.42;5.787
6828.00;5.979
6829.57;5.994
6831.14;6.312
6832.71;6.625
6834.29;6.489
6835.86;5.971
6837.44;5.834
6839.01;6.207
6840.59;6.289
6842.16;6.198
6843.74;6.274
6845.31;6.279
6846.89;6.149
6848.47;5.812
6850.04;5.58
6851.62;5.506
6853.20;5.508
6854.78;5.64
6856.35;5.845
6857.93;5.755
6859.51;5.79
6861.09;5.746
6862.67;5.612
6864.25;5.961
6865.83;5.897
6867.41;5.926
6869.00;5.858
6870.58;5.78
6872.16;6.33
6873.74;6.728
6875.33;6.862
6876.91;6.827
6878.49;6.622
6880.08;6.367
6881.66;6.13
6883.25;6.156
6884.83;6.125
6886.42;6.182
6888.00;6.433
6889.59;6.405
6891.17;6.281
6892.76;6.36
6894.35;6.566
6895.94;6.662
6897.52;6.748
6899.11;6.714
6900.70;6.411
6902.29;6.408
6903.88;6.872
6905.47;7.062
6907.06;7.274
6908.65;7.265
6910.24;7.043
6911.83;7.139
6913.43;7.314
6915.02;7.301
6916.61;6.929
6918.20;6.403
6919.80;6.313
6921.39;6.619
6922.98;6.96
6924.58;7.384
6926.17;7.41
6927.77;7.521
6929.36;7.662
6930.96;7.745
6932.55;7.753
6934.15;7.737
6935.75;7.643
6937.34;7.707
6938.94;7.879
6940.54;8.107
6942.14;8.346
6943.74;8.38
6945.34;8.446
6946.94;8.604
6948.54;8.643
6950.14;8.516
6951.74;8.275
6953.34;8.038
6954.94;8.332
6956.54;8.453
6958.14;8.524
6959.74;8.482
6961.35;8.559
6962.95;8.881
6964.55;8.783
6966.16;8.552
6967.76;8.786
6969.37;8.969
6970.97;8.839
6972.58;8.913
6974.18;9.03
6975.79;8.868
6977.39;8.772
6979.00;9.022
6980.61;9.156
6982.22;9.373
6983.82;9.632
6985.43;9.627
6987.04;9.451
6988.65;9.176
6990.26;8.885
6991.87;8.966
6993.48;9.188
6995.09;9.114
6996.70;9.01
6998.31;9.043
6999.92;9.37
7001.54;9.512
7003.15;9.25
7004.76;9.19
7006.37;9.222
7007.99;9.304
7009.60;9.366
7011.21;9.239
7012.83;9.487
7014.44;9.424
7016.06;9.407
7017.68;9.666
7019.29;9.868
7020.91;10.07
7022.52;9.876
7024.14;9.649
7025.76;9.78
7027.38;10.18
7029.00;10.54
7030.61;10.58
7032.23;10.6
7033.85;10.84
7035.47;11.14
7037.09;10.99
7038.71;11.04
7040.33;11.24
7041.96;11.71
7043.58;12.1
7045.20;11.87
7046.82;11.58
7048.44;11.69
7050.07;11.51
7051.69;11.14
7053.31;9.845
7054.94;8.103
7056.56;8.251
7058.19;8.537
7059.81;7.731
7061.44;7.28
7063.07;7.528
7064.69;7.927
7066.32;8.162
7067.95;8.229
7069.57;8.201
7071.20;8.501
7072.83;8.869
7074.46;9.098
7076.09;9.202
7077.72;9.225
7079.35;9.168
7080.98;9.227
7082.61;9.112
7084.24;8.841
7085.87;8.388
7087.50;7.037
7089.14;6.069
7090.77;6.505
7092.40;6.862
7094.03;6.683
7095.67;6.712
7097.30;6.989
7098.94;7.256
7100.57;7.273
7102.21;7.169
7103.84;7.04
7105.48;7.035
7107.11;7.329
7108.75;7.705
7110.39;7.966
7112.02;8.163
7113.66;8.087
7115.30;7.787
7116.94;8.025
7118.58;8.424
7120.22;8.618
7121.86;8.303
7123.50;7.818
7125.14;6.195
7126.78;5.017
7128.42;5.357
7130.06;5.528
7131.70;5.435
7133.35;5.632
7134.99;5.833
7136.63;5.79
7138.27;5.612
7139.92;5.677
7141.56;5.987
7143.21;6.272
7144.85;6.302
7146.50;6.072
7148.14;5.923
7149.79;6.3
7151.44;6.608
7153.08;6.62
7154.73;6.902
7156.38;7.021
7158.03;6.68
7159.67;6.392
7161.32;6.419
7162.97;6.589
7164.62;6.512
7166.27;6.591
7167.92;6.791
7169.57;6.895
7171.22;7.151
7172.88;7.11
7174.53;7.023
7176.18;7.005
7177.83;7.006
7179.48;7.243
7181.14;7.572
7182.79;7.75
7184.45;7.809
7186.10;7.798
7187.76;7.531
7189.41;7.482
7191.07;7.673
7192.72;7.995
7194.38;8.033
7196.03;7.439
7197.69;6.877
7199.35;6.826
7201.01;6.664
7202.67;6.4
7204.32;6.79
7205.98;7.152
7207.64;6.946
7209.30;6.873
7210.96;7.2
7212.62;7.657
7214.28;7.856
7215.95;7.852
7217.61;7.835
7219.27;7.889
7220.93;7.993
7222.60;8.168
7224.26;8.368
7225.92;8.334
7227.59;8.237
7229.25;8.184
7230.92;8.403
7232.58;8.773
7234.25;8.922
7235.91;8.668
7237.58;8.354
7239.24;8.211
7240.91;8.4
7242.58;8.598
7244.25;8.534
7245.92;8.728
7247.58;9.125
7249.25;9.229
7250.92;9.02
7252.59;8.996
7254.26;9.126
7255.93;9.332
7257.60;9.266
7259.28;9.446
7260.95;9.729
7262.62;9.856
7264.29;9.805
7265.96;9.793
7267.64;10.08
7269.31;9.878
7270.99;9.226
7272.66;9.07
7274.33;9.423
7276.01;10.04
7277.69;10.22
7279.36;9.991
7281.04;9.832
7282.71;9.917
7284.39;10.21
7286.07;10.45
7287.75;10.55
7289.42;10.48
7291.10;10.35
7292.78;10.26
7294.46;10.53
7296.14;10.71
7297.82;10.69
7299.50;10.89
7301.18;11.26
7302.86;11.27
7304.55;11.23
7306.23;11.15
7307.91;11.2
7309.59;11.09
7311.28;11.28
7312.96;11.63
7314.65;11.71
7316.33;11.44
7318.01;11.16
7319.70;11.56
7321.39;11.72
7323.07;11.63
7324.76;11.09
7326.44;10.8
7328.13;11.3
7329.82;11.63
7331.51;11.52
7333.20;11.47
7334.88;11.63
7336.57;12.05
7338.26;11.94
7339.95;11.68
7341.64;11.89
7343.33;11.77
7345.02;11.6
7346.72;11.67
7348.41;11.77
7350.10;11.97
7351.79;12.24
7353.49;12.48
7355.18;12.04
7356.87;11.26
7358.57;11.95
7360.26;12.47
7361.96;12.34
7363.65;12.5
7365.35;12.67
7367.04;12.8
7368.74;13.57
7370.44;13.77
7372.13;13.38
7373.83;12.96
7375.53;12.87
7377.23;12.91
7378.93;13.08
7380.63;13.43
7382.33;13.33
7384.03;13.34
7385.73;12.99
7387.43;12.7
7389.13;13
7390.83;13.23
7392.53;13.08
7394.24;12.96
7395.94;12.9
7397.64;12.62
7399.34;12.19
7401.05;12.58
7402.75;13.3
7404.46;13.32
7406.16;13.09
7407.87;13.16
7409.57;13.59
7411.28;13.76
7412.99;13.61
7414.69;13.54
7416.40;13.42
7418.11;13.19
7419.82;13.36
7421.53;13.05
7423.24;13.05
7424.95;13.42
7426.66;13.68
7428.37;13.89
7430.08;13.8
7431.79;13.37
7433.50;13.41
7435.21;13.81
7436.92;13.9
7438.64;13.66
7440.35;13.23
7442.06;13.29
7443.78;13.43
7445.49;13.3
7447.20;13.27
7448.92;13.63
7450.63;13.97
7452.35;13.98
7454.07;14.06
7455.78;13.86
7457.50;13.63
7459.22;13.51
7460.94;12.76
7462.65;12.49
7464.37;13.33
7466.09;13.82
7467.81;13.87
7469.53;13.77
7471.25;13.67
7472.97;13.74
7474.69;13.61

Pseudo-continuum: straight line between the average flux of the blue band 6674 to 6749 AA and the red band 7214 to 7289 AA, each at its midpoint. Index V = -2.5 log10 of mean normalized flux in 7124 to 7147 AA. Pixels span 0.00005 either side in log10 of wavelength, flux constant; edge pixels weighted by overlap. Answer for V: 0.40 mag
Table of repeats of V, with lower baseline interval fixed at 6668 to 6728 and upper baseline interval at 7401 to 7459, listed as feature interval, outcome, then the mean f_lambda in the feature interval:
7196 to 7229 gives 0.44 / 7.48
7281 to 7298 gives 0.16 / 10.4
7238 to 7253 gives 0.31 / 8.74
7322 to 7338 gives 0.09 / 11.5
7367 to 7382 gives -0.02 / 13.2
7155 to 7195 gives 0.45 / 7.16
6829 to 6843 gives 0.18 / 6.22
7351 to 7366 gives 0.05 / 12.2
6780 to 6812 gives 0.23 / 5.61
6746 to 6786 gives 0.16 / 5.69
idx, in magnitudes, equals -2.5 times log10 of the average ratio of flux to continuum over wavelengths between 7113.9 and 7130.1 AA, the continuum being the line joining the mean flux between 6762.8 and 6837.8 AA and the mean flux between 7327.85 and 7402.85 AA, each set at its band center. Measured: 0.31 mag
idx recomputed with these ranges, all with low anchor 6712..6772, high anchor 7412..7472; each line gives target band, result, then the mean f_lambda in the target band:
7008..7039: -0.15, 10.1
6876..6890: 0.13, 6.37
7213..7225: 0.35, 7.98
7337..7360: 0.05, 11.9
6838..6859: 0.15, 5.93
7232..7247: 0.29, 8.58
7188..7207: 0.43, 7.22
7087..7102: 0.37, 6.83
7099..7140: 0.38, 6.94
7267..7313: 0.13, 10.4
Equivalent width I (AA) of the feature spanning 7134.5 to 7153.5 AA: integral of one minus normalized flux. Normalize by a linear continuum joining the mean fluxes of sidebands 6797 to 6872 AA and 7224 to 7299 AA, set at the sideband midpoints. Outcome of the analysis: 5.3 AA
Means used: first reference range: 5.88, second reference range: 9.43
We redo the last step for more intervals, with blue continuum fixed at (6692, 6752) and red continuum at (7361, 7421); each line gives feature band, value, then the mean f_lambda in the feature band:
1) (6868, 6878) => 1.3 AA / 6.39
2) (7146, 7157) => 4.2 AA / 6.5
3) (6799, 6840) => 5.2 AA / 5.91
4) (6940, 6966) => -0.7 AA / 8.47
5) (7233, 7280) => 9.6 AA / 9.25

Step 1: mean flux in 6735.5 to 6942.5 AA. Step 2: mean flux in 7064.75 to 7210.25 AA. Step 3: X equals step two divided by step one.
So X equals 1.2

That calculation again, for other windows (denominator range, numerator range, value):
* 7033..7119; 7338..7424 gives 1.47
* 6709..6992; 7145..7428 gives 1.54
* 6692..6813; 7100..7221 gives 1.22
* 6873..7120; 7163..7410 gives 1.21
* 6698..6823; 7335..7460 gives 2.28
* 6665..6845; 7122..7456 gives 1.74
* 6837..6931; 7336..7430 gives 1.99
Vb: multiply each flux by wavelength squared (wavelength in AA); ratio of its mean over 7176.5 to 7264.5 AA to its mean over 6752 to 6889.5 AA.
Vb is 1.54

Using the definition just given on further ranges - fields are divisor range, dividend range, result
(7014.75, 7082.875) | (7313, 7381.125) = 1.35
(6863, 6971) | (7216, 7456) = 1.77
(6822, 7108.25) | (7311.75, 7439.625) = 1.77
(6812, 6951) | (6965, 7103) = 1.45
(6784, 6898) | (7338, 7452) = 2.54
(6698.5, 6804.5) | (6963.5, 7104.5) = 1.74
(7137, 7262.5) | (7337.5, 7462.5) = 1.82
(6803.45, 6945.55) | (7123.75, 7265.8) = 1.26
